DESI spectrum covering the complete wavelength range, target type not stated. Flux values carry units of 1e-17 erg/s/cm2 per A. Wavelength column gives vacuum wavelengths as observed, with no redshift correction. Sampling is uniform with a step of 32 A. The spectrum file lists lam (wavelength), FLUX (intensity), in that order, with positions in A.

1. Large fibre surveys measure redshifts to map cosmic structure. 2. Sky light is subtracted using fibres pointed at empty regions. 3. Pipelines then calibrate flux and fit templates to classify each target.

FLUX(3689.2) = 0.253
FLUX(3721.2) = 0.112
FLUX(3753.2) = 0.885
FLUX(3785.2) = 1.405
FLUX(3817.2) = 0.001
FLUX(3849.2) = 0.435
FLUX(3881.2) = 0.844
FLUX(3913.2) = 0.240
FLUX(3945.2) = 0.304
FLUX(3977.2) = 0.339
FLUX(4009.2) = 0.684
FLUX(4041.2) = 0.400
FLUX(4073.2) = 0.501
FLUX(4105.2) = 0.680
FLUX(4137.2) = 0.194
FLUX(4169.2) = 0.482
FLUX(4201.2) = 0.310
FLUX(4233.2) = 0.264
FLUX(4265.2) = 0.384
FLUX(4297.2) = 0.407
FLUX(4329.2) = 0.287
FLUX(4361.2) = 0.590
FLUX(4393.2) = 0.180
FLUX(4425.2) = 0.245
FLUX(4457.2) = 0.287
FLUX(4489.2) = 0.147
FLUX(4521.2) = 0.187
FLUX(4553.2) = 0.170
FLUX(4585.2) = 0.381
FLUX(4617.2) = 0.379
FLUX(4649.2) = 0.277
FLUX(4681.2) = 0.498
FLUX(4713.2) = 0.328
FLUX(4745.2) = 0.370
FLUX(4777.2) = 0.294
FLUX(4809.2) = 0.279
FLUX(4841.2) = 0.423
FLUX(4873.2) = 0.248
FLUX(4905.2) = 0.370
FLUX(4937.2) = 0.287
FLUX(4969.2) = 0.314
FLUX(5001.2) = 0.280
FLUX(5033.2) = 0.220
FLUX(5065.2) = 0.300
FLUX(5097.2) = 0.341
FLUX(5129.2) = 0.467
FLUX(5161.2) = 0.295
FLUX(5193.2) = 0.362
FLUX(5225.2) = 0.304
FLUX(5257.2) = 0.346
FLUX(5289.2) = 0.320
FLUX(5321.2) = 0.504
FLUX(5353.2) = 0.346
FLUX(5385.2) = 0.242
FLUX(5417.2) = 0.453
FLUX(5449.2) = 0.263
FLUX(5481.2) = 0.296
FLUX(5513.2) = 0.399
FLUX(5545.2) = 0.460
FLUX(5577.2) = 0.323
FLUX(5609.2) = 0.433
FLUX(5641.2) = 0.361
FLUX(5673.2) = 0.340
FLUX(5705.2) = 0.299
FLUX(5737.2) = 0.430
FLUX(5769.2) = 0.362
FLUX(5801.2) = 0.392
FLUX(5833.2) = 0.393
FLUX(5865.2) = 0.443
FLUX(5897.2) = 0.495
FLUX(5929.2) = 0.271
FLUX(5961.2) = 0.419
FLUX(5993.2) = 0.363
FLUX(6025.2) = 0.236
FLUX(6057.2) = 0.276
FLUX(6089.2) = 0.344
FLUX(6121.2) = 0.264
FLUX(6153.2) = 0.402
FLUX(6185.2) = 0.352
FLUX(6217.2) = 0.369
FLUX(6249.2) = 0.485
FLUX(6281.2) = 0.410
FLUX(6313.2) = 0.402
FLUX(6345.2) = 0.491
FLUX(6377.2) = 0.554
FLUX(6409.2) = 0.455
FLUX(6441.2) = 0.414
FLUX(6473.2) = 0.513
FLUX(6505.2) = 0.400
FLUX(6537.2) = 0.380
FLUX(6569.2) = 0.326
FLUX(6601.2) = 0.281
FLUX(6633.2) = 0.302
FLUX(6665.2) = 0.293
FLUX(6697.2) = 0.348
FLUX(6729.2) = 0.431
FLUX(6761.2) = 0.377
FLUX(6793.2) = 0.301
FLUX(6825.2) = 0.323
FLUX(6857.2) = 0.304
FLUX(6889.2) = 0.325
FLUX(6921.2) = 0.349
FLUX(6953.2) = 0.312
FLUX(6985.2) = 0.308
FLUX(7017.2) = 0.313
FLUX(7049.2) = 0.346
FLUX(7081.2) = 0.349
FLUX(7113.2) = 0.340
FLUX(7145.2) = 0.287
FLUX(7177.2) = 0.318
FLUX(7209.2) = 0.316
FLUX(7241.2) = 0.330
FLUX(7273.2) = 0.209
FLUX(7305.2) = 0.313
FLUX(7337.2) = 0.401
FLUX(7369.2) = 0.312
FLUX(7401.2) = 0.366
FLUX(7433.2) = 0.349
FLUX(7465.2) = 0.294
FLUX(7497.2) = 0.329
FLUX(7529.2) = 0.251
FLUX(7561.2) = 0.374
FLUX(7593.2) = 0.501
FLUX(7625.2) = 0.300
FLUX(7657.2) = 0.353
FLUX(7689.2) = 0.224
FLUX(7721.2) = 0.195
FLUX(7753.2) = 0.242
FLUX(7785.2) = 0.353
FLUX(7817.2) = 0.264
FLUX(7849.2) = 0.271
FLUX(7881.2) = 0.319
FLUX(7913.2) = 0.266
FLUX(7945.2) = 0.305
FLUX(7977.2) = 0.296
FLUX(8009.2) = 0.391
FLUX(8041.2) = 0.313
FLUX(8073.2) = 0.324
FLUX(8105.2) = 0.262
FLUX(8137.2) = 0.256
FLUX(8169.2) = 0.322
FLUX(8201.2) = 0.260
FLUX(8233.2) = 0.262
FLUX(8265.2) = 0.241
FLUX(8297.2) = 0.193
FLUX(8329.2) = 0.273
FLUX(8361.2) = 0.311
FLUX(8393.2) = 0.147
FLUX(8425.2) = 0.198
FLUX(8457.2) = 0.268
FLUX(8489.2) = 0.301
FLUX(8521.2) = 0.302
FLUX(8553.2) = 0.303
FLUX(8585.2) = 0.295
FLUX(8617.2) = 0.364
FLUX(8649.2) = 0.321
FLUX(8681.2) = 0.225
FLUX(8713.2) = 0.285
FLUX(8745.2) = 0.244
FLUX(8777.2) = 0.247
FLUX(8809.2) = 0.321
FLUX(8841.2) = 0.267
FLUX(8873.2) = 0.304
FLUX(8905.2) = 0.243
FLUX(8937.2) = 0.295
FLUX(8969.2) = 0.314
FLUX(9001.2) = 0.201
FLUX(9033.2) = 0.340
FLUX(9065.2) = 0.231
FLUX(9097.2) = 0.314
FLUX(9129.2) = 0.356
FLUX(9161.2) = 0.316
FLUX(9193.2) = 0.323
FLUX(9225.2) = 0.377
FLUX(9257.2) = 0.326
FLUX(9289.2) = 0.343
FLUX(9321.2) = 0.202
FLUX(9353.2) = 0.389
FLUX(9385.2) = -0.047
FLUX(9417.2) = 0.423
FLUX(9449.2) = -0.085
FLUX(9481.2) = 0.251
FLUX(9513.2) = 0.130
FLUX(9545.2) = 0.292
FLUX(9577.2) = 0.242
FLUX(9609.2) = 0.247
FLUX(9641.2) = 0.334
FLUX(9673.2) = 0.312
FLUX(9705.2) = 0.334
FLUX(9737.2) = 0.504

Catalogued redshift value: 1.284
